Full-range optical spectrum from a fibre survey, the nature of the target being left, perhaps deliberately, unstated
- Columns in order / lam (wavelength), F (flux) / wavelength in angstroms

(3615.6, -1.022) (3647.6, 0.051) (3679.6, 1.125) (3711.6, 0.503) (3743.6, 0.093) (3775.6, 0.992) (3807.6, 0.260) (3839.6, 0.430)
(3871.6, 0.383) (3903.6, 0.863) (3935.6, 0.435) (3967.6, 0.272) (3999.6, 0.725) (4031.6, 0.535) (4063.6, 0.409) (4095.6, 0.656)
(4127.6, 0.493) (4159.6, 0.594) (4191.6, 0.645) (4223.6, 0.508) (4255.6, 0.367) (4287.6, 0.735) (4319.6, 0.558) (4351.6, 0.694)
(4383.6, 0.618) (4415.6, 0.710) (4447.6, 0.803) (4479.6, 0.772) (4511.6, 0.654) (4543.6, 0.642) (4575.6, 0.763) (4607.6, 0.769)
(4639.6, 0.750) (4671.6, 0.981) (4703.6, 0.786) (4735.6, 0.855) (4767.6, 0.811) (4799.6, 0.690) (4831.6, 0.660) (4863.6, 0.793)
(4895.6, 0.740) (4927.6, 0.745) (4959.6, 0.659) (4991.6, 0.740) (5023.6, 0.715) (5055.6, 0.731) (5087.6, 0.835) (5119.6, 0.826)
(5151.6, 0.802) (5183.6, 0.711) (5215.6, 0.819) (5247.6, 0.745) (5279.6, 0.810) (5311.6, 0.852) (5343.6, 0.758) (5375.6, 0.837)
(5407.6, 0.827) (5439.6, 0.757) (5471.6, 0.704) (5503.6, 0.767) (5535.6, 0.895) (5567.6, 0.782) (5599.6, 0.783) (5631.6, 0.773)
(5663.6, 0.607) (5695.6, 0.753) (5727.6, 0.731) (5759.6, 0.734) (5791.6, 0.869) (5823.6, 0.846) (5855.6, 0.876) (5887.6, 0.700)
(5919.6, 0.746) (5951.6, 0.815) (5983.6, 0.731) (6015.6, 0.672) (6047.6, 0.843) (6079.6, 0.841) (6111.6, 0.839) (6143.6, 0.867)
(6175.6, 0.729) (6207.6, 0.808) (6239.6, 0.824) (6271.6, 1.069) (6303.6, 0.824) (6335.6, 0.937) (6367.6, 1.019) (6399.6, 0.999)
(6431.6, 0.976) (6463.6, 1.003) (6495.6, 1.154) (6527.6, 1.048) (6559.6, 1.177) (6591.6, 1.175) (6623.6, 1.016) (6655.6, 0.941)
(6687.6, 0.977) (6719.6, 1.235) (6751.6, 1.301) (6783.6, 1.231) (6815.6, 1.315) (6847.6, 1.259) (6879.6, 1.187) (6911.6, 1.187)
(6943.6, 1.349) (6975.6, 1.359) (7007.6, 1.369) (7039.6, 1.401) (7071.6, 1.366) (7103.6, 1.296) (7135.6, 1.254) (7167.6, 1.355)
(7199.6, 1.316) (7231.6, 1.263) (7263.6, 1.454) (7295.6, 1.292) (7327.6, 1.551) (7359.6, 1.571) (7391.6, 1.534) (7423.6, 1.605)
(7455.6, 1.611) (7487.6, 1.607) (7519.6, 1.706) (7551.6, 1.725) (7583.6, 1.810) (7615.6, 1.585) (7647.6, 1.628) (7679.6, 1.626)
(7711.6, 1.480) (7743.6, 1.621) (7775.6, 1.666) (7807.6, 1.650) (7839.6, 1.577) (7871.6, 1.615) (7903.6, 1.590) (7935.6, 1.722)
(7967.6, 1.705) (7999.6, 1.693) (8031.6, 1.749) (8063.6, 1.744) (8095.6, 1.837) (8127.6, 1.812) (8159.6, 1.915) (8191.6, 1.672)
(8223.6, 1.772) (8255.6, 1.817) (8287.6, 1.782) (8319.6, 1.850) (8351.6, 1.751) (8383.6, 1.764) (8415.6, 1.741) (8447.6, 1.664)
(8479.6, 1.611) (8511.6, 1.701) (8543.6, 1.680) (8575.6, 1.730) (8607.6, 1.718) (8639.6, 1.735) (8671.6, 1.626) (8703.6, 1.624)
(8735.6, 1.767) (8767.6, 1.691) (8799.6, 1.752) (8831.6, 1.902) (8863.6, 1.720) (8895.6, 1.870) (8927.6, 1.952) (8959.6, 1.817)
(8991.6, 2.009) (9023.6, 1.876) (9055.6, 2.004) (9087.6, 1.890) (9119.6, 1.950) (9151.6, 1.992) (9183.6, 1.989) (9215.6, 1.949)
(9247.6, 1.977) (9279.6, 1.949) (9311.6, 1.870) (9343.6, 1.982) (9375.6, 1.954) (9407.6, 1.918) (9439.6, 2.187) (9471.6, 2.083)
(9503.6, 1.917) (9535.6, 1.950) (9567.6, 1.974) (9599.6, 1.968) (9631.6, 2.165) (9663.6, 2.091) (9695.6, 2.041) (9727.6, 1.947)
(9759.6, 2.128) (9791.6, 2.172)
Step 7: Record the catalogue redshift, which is 0.681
